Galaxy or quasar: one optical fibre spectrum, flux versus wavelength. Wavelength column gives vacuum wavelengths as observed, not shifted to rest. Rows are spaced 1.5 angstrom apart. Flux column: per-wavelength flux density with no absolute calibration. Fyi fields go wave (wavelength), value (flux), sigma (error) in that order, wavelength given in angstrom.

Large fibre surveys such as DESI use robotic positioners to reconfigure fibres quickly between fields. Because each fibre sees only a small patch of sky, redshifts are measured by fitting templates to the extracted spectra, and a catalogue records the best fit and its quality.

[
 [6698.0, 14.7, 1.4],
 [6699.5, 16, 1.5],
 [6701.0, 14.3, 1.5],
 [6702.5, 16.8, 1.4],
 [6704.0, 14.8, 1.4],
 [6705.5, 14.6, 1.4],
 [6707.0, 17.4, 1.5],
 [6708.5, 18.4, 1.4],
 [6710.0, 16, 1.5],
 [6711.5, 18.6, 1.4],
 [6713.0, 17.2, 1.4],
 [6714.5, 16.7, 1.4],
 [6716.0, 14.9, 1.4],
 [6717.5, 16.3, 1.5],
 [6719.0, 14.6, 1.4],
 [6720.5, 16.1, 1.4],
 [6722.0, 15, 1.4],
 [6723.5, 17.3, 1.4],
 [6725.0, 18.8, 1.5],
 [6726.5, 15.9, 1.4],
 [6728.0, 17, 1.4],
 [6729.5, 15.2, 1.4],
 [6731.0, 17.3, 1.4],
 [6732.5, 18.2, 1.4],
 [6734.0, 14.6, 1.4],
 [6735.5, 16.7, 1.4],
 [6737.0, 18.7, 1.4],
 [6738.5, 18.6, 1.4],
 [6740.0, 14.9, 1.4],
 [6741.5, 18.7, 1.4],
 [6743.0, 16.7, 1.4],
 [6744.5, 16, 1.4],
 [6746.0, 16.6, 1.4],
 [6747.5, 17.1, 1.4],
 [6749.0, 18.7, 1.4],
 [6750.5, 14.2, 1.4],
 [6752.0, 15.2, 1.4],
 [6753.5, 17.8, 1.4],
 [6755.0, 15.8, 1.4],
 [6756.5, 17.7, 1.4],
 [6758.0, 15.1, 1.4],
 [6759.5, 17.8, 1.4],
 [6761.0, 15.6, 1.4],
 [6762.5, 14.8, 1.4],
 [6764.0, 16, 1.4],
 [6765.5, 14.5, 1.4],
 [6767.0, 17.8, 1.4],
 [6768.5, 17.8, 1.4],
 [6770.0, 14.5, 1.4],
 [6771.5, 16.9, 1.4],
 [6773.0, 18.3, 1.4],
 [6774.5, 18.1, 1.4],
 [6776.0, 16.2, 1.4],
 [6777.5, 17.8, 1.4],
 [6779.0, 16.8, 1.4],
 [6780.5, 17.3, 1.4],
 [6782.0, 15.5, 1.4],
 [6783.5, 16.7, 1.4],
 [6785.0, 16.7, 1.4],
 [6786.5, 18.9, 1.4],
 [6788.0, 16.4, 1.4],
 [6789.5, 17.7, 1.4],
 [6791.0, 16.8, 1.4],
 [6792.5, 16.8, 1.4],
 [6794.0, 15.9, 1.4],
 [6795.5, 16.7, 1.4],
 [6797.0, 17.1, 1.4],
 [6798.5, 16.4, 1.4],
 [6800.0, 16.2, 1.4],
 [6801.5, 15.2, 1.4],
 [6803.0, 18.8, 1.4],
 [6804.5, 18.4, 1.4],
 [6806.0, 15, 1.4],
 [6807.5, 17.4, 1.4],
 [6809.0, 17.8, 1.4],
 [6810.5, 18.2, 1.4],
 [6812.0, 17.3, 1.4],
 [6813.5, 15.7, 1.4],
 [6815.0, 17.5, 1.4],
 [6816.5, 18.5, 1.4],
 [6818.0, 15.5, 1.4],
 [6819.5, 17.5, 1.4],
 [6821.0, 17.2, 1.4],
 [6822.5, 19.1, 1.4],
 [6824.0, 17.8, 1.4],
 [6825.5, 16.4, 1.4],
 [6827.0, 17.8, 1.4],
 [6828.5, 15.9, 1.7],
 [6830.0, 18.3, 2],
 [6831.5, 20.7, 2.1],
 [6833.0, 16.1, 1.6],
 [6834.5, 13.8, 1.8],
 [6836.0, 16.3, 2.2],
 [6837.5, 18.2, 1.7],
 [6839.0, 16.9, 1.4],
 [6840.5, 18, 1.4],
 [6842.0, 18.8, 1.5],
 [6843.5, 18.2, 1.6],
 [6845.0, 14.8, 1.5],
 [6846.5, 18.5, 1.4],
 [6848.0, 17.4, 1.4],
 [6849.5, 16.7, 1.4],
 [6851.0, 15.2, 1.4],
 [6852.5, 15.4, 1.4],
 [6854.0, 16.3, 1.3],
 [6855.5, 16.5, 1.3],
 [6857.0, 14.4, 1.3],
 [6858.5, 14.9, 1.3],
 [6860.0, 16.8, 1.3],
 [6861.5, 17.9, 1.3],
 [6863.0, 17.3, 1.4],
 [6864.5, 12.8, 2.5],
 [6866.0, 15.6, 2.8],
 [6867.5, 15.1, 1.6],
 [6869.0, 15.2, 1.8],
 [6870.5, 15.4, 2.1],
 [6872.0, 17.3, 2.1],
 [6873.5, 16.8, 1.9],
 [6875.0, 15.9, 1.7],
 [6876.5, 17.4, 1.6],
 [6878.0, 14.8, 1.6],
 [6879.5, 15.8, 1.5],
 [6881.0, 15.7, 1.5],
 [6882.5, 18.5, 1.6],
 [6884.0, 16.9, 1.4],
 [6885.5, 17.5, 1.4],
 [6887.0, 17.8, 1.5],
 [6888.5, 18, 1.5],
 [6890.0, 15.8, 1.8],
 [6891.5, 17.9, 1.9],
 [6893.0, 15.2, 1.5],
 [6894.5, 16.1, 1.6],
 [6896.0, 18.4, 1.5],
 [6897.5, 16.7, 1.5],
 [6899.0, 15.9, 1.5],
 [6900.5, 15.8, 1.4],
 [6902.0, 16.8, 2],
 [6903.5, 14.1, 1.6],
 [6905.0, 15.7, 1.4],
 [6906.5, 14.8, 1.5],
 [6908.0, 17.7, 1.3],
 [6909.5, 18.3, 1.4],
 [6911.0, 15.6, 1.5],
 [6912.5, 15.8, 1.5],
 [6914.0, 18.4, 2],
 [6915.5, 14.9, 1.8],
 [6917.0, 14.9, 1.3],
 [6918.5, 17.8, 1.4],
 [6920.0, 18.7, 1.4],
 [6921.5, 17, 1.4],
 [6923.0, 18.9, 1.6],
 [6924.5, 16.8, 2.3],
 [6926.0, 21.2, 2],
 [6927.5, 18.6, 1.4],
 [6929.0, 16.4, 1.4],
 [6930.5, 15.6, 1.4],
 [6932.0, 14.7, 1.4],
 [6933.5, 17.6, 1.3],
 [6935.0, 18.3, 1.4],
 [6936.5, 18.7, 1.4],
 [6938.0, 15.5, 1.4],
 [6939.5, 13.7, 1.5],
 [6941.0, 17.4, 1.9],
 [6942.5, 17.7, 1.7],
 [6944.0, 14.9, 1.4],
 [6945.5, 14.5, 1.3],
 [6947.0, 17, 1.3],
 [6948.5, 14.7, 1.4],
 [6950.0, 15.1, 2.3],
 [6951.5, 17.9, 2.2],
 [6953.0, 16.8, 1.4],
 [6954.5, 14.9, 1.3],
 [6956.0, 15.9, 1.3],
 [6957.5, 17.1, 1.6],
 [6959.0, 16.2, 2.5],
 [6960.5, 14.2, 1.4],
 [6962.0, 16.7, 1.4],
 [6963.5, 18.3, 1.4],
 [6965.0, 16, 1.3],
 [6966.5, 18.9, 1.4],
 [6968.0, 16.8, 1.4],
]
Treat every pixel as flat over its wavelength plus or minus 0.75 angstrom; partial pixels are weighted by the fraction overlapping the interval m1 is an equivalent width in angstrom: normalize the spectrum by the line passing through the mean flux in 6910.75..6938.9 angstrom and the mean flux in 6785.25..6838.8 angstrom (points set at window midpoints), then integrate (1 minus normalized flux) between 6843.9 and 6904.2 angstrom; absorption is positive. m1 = 2.9 angstrom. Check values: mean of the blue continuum 17.1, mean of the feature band 16.3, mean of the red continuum 17.1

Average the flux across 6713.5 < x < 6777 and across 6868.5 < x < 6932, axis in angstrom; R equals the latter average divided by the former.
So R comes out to 1.01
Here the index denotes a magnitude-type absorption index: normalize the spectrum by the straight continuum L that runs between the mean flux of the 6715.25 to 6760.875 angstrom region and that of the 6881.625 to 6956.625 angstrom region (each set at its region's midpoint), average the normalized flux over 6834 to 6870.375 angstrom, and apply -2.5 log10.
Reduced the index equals 0.023 mag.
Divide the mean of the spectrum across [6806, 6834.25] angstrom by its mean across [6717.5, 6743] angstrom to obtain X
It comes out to 1.0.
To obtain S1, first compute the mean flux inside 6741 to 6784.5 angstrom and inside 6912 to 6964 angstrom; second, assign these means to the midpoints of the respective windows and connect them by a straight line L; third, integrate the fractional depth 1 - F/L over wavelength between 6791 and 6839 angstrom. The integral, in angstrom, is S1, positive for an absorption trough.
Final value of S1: -1.3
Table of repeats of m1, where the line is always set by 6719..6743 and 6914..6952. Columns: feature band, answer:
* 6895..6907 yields 0.5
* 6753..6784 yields 0.3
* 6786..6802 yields 0.1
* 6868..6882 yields 0.6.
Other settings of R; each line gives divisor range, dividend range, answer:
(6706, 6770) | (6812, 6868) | 1.01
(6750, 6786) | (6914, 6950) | 1.02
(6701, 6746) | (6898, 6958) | 1.00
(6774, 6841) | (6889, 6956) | 0.97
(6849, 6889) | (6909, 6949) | 1.04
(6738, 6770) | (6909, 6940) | 1.03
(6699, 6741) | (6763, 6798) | 1.02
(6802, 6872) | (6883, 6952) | 0.99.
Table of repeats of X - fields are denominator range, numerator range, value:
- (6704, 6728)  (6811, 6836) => 1.04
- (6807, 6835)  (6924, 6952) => 0.96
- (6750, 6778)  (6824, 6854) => 1.04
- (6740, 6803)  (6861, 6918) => 0.98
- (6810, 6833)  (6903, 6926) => 0.96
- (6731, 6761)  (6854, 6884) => 0.96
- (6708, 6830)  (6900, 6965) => 0.98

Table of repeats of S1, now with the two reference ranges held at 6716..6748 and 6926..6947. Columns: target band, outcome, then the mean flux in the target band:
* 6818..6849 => -1.31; 17.3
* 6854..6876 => 0.98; 15.9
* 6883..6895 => -0.23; 16.9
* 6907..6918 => 0.08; 16.5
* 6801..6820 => -0.60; 17.2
